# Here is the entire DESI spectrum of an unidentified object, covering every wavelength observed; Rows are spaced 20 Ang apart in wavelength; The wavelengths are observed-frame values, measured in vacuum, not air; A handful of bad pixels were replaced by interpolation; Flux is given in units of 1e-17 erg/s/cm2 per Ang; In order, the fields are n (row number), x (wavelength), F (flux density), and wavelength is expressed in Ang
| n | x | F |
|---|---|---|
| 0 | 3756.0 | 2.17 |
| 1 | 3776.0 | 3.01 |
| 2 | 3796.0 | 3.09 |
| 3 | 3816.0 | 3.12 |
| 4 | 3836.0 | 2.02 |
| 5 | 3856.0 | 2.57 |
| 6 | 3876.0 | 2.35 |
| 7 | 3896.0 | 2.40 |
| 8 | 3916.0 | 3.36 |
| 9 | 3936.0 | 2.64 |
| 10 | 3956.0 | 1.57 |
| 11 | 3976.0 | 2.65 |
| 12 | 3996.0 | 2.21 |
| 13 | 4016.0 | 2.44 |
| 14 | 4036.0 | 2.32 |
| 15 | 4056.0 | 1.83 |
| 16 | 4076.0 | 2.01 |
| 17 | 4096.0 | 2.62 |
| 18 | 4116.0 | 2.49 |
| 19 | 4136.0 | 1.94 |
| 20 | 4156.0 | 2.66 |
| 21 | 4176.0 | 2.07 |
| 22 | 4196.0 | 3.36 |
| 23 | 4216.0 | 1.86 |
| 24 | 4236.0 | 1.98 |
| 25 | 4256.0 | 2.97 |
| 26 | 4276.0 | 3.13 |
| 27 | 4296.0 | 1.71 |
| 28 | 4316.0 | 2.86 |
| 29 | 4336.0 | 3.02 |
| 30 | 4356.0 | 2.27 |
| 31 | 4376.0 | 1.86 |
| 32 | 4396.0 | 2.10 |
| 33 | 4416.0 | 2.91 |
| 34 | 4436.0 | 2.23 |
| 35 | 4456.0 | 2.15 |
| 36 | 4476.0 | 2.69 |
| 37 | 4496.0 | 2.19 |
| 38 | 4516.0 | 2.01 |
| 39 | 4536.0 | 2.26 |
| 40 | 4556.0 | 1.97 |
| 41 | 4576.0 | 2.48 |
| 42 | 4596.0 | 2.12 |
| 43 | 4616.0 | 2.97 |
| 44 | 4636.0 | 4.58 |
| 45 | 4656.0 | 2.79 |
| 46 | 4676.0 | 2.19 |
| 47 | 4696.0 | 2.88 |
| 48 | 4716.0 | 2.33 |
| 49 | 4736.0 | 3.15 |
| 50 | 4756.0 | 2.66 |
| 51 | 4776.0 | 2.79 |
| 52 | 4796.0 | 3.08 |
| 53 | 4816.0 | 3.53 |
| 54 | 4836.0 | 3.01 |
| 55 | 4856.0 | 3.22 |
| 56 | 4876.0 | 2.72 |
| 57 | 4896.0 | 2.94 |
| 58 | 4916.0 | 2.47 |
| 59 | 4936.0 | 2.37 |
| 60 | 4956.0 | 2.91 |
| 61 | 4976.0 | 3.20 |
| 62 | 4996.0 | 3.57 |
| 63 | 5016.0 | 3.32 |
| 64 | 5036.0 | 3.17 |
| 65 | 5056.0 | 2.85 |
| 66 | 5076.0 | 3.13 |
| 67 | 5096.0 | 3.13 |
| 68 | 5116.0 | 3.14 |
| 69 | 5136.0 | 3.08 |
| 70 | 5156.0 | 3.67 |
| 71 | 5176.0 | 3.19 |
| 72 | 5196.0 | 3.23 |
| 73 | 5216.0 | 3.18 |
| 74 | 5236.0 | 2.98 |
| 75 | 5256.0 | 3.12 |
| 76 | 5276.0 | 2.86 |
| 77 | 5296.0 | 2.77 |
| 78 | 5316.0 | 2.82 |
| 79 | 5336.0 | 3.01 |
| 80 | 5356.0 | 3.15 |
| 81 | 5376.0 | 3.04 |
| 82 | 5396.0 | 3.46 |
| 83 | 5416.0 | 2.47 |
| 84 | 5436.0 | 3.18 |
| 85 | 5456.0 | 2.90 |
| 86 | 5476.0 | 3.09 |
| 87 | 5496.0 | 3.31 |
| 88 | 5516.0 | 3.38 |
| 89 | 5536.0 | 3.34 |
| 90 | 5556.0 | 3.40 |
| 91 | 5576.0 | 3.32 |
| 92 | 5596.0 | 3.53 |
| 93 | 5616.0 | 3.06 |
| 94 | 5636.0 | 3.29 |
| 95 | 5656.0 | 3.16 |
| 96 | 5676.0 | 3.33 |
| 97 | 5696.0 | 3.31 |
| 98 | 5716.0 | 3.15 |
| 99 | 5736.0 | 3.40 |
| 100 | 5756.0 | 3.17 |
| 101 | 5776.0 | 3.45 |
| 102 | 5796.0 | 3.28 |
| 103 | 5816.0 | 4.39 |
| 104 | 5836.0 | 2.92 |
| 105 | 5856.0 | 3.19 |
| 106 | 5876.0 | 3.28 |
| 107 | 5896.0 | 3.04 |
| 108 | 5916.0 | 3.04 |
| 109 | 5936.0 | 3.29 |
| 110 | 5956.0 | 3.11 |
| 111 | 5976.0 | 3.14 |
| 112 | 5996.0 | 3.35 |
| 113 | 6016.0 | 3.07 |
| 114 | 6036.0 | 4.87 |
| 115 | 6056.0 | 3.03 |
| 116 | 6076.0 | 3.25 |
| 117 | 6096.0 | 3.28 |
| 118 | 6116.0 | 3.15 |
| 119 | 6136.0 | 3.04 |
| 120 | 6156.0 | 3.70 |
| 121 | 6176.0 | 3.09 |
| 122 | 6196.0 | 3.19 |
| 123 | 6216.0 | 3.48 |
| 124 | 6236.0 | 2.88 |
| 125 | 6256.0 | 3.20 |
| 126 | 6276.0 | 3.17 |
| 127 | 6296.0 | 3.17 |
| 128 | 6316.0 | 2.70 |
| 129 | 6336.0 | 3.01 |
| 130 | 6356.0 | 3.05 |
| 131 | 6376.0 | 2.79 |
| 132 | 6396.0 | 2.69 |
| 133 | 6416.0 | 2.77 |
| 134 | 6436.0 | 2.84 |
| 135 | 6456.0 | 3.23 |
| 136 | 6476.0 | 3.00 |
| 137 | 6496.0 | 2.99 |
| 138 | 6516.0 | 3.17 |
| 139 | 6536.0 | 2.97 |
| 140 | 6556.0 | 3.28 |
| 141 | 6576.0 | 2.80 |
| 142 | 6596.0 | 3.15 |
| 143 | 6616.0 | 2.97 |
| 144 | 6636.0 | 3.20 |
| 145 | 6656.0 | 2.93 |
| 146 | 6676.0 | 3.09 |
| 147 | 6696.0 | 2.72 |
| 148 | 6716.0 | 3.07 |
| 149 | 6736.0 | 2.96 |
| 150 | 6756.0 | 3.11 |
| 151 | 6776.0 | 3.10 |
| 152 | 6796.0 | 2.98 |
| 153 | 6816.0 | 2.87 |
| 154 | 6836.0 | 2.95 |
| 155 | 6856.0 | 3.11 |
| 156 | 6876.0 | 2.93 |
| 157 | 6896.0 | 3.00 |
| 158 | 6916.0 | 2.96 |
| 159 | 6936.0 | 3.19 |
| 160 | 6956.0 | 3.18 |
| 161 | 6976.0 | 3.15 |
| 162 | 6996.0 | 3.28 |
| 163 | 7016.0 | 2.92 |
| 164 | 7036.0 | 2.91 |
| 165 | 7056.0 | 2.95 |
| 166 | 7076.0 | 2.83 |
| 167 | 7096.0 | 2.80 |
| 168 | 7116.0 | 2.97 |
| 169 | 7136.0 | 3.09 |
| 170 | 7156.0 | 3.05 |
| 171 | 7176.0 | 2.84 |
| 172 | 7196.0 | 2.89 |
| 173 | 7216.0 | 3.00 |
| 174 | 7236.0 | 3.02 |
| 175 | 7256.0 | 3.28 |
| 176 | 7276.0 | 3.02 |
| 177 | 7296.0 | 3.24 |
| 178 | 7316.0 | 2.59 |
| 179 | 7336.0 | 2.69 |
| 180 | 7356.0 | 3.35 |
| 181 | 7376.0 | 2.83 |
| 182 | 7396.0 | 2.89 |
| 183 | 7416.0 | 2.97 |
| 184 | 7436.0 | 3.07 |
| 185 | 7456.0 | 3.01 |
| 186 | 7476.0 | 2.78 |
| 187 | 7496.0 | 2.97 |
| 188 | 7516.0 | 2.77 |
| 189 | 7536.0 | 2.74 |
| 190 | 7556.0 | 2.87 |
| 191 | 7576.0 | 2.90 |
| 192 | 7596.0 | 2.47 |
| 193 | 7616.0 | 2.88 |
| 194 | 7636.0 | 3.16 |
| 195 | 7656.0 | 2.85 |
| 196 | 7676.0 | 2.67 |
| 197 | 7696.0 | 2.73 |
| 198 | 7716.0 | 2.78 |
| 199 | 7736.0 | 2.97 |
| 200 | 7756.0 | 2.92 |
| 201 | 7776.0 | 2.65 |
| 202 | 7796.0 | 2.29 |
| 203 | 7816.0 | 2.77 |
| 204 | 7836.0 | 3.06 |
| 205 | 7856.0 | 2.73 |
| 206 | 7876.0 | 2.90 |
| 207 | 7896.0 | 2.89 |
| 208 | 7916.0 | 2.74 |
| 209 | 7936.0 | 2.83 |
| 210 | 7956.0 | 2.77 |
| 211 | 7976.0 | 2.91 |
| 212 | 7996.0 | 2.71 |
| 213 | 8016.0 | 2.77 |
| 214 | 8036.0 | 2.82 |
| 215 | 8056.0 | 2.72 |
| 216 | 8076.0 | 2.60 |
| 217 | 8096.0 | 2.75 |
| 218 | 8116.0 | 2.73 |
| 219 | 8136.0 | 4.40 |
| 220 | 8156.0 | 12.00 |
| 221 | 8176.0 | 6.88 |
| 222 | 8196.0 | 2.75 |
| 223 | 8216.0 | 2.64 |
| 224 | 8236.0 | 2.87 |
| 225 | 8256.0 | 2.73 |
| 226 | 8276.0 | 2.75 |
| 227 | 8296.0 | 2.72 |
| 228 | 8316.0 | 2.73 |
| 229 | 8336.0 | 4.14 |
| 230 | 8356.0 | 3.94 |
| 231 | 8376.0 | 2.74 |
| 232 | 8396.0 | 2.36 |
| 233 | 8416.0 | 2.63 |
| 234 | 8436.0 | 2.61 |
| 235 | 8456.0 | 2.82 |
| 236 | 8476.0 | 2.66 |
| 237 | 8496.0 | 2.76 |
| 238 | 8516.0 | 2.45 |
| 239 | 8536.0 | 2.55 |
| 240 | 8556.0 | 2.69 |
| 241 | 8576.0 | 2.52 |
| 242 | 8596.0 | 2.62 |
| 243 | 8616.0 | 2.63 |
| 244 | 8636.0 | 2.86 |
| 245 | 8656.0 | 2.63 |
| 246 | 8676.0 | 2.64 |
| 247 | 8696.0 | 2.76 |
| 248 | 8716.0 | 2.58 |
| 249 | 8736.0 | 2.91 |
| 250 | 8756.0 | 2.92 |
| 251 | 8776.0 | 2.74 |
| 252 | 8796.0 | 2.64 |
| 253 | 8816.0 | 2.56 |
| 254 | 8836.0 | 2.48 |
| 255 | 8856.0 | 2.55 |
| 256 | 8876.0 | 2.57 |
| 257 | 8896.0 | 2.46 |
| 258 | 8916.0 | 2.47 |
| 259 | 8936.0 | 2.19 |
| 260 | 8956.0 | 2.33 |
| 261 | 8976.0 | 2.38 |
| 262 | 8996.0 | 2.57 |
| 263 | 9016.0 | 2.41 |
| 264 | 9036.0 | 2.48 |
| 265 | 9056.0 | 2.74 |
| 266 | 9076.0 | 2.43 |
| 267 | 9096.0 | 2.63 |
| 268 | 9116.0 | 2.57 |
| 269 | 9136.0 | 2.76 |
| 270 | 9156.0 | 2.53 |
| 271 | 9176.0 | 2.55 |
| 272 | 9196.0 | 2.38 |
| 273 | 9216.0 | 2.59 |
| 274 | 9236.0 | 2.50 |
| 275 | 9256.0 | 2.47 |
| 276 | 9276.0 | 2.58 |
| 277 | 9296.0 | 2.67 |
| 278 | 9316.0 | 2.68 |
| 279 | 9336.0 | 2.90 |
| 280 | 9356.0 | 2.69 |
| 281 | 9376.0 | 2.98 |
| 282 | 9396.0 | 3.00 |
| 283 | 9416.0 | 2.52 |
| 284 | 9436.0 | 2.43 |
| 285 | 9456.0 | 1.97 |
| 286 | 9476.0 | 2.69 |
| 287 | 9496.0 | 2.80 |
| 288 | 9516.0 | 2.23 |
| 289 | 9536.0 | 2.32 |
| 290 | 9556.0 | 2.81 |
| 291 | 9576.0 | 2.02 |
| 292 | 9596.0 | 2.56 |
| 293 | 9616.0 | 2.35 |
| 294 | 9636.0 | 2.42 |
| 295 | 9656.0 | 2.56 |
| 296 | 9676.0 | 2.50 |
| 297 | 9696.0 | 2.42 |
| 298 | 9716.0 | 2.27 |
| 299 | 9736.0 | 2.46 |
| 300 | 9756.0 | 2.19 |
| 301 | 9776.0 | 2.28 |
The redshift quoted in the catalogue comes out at 0.241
